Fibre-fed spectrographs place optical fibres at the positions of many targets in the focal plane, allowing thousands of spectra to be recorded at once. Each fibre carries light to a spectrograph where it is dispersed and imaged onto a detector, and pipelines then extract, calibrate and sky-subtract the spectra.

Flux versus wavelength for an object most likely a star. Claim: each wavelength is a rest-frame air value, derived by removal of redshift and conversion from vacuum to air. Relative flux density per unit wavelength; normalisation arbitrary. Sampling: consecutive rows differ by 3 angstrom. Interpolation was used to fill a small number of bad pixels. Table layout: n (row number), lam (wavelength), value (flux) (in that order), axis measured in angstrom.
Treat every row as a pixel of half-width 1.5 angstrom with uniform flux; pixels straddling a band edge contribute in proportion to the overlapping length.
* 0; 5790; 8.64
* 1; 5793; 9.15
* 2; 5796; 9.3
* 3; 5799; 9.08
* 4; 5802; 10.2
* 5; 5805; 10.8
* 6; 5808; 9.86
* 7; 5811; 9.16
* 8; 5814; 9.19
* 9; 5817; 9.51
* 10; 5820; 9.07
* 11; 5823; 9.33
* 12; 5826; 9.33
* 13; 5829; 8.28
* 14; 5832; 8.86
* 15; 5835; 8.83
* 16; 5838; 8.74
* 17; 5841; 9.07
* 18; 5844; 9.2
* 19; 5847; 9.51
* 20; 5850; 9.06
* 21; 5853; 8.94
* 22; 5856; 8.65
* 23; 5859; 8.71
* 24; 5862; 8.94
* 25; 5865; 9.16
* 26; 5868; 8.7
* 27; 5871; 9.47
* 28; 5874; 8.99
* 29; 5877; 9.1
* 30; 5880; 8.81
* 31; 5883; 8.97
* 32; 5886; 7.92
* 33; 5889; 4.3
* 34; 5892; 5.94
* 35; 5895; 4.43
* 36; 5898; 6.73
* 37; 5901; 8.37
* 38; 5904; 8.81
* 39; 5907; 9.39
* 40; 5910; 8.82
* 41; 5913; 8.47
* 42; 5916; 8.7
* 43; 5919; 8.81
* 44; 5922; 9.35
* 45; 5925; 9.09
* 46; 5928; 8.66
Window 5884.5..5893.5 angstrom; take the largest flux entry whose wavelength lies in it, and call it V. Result 7.92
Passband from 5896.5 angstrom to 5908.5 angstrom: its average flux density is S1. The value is 8.33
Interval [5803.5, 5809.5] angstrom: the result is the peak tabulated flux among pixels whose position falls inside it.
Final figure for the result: 10.8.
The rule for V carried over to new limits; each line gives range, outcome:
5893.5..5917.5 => 9.39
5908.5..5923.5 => 9.35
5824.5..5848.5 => 9.51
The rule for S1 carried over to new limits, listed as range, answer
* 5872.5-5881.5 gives 8.97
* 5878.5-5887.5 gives 8.57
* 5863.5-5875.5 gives 9.08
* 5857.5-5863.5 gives 8.83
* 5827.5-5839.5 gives 8.68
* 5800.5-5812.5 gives 10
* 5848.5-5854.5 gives 9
